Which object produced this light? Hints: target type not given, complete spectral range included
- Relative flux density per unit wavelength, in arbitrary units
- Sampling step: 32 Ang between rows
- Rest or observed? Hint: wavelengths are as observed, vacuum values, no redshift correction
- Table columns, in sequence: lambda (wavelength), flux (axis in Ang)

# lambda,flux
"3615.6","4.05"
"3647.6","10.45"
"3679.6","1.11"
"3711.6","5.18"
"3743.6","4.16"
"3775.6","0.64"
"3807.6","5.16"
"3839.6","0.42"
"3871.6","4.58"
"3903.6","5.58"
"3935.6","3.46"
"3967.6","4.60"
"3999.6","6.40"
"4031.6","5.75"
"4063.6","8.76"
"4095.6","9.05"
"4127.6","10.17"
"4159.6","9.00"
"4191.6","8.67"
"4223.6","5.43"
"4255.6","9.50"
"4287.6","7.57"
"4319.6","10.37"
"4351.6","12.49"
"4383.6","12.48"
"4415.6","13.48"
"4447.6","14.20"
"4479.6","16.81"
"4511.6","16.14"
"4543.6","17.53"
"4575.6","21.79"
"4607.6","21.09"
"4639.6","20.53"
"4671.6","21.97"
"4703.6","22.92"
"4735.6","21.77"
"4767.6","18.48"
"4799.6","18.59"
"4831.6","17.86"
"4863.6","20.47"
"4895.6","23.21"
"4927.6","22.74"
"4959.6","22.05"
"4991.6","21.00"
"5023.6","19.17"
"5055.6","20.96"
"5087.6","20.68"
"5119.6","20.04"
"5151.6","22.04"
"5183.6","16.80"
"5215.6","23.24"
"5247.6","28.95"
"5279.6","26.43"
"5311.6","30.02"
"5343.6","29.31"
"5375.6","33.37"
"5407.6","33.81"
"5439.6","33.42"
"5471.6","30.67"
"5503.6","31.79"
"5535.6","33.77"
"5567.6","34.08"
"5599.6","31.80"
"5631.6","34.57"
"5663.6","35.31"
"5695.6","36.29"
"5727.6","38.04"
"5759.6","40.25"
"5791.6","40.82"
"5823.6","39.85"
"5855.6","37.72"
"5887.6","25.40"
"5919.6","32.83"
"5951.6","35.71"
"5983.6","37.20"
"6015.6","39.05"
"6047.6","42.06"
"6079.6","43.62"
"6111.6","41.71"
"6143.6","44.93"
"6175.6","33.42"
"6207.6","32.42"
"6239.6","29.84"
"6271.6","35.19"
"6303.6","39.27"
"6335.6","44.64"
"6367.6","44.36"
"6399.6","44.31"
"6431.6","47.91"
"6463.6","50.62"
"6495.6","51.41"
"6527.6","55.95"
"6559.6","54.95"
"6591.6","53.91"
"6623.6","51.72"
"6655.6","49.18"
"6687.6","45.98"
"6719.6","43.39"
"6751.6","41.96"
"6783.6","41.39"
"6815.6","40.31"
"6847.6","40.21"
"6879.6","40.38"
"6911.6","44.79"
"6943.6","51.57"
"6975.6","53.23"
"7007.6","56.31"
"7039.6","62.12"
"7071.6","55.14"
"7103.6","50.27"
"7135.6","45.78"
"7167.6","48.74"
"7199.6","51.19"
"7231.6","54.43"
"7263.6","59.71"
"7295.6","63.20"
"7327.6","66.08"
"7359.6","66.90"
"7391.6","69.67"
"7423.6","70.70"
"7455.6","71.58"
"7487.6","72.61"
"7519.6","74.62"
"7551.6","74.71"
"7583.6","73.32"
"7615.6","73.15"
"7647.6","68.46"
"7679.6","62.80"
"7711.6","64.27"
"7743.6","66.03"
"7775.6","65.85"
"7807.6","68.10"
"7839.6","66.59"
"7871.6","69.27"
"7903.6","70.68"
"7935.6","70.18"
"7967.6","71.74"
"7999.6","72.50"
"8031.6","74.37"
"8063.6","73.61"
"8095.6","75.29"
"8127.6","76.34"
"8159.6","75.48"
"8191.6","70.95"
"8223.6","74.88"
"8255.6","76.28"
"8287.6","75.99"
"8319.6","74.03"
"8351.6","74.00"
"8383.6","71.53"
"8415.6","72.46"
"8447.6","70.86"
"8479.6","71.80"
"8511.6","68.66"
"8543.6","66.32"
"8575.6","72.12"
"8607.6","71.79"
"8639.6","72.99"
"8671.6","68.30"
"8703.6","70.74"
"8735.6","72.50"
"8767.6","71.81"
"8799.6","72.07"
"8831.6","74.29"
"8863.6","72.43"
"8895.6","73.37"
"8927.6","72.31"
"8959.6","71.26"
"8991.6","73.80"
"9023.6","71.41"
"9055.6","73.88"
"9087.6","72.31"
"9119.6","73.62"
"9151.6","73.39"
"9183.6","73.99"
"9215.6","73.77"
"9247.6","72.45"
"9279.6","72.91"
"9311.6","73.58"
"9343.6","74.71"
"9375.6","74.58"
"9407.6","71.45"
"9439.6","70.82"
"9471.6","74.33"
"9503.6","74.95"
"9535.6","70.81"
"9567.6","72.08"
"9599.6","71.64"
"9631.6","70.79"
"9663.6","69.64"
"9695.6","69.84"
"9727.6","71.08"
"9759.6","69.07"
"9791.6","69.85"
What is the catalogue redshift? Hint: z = 0.000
